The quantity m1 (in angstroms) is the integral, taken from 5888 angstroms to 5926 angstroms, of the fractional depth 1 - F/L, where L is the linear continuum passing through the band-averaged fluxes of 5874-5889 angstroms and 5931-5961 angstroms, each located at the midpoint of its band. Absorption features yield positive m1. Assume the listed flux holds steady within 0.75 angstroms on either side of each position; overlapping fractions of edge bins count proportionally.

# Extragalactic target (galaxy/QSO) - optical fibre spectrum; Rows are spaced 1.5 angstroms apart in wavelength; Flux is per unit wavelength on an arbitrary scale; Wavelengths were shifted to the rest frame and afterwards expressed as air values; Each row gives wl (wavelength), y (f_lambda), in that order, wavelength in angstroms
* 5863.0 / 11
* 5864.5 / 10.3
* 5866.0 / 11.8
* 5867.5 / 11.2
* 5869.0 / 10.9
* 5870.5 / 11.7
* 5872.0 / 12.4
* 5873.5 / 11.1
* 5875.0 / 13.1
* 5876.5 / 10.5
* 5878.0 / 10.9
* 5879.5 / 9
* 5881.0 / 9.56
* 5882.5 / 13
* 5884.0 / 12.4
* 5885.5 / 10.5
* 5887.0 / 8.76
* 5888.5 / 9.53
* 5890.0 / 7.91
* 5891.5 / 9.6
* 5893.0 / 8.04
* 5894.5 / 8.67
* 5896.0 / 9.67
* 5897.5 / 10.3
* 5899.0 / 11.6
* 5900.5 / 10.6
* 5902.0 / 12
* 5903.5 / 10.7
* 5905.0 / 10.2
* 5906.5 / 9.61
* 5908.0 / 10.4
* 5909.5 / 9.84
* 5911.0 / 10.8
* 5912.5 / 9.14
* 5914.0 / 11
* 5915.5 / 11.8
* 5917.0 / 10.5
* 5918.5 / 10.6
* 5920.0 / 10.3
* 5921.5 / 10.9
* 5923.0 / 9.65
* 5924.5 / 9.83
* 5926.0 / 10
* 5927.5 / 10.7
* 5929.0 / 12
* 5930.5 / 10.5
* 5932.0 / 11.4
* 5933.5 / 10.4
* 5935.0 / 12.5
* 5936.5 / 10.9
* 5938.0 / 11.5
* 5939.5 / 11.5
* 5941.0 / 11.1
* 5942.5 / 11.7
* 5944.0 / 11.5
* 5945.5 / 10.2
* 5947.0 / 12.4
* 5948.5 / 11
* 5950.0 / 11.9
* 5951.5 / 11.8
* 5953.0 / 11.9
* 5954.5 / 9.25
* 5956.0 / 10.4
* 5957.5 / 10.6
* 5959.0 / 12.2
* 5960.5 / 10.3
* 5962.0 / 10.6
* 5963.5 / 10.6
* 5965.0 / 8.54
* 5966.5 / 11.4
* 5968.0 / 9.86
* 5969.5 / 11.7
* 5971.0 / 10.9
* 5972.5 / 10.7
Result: 2.8 angstroms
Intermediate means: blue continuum 10.8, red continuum 11.2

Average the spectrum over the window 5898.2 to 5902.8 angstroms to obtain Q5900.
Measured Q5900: 11.4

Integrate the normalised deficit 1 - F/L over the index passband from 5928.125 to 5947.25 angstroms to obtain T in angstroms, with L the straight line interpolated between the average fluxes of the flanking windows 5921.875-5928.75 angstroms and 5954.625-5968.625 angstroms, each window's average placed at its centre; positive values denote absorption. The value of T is -1.9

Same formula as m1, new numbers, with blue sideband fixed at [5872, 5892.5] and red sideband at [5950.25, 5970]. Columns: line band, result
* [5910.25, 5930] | 0.1 angstroms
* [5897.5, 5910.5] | -0.1 angstroms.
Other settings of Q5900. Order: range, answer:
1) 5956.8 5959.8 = 11.4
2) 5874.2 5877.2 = 11.8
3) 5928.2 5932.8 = 11.3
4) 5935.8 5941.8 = 11.3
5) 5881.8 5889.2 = 10.8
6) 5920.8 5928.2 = 10.2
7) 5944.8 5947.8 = 11.3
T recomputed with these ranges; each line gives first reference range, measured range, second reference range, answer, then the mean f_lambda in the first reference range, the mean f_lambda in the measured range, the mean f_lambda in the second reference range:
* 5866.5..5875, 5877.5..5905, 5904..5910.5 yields 1.50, 11.6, 10.1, 10.1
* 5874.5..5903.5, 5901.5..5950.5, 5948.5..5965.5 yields -1.37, 10.3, 10.9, 10.8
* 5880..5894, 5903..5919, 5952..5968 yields -0.48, 9.88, 10.4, 10.6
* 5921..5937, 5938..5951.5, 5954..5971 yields -0.97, 10.8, 11.4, 10.5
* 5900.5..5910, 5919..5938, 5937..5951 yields 0.46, 10.5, 10.8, 11.4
